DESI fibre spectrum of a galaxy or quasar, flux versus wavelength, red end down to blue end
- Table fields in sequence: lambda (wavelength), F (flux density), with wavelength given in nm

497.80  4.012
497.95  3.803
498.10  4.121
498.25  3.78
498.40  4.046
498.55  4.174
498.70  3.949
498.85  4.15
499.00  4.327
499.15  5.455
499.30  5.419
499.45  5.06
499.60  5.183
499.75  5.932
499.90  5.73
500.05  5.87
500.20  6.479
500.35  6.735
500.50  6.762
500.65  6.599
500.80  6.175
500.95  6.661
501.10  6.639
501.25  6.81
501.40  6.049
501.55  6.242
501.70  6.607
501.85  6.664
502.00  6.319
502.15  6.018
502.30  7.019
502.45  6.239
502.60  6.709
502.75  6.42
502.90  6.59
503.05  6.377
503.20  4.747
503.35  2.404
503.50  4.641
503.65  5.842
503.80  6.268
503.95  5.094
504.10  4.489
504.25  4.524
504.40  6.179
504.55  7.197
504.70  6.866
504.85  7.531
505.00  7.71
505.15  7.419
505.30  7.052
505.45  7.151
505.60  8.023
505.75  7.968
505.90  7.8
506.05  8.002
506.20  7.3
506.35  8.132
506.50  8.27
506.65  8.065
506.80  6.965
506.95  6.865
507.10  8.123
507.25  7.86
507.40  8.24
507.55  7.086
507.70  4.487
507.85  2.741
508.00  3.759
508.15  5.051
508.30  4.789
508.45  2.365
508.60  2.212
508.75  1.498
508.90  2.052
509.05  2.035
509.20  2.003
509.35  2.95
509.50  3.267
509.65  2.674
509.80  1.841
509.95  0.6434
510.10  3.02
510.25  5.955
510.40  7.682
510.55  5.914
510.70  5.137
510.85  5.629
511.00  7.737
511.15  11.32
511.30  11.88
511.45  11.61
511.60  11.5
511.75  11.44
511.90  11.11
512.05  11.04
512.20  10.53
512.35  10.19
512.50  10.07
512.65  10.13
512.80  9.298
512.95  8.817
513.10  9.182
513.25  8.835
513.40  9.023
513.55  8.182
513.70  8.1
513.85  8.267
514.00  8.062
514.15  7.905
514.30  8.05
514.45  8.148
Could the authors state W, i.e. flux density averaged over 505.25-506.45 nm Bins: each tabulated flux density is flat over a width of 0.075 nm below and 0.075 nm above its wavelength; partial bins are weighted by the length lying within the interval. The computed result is 7.7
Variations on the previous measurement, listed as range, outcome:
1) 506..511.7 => 5.72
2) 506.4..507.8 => 7.26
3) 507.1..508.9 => 4.6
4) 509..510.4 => 2.99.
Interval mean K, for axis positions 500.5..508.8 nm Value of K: 6.22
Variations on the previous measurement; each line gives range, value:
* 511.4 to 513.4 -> 10.2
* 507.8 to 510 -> 2.68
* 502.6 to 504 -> 5.45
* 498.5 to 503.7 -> 5.81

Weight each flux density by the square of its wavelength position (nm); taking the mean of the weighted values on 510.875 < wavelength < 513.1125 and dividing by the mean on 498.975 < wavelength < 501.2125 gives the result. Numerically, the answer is 1.81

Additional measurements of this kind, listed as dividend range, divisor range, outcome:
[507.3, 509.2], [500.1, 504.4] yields 0.65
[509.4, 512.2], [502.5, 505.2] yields 1.26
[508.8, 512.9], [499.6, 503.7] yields 1.19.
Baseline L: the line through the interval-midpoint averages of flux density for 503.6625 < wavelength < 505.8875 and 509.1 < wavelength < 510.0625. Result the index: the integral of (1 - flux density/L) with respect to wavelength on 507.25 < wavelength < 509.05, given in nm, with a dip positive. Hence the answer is -0.18 nm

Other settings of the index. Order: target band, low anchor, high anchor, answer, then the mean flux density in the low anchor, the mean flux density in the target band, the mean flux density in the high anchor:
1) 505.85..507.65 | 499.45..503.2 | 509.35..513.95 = -0.13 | 6.31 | 7.68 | 7.92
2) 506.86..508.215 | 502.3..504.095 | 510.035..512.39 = 0.24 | 5.59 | 6.04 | 8.86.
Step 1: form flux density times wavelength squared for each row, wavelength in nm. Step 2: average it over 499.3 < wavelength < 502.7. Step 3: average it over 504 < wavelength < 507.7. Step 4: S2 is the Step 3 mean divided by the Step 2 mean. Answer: 1.2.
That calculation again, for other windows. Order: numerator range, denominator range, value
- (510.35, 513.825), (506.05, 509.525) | 1.85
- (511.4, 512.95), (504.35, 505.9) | 1.48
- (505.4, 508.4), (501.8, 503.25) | 1.09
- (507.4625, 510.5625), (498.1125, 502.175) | 0.64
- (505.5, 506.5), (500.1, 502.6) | 1.24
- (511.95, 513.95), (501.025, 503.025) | 1.51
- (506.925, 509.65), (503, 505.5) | 0.72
